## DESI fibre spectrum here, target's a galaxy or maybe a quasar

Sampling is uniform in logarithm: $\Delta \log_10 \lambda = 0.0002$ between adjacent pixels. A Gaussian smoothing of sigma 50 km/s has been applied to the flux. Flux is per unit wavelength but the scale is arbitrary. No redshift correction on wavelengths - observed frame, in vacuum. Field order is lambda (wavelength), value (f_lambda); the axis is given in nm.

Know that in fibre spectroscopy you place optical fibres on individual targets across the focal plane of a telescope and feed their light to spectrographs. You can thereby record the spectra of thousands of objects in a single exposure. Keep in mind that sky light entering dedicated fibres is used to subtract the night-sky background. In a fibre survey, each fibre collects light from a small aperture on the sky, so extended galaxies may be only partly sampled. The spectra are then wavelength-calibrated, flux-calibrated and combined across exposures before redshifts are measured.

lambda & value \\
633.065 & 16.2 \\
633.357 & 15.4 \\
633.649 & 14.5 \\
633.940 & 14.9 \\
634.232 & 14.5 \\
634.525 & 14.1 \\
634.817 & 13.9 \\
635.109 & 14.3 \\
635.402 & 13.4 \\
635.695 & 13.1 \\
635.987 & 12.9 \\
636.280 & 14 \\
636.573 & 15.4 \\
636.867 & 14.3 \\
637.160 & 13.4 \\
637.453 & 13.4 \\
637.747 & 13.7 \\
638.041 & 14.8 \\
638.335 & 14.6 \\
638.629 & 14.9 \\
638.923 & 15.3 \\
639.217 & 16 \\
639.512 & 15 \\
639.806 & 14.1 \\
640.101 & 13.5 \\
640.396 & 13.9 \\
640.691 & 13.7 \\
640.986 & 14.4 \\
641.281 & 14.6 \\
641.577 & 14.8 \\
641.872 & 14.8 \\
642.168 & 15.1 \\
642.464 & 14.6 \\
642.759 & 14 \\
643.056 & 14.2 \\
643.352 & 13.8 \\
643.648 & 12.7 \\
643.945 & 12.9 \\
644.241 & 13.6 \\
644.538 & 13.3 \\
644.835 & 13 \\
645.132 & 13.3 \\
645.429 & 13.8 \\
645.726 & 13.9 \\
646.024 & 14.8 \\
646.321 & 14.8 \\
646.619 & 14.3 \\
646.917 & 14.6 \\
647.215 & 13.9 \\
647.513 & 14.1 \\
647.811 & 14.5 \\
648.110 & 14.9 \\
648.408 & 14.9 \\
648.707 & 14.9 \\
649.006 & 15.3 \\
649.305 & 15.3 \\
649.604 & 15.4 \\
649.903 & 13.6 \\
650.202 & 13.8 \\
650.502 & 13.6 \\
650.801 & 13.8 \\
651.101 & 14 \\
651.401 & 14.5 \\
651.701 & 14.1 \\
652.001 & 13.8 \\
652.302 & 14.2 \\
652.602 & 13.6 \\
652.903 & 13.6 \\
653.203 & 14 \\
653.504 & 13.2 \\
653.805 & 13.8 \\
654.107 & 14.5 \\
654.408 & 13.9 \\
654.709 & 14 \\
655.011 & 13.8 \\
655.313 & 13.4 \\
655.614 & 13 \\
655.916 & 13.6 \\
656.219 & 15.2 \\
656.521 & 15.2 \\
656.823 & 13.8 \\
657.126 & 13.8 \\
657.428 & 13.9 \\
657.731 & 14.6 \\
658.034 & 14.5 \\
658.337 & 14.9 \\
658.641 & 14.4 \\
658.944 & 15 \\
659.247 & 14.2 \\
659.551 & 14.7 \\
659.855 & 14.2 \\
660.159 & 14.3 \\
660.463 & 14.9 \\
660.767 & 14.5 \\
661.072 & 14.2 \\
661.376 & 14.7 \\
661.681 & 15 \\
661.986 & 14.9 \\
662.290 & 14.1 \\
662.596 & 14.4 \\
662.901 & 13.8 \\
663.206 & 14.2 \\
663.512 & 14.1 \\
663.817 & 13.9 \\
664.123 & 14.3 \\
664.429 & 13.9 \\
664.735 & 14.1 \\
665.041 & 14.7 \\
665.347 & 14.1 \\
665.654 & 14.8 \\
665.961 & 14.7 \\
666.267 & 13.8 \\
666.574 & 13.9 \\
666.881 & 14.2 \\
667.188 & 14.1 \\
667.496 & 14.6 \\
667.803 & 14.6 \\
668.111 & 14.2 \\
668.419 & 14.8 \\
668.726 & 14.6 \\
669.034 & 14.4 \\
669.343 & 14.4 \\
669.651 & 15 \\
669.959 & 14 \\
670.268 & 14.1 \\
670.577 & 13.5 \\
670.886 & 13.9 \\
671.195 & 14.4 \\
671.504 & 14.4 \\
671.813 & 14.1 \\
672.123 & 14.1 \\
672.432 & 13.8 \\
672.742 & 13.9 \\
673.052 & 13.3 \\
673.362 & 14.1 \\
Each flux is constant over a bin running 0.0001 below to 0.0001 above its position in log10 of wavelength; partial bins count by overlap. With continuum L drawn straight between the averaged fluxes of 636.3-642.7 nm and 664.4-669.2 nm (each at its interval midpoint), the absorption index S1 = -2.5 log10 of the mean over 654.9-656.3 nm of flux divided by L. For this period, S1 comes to 0.05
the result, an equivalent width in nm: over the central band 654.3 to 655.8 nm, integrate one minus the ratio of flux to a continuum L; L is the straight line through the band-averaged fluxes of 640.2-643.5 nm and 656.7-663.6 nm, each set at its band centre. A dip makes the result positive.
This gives 0.08 nm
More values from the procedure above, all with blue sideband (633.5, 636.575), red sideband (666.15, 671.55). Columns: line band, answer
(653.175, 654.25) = 0.02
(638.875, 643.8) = -0.10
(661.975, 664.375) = 0.01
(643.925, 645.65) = 0.09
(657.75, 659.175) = -0.05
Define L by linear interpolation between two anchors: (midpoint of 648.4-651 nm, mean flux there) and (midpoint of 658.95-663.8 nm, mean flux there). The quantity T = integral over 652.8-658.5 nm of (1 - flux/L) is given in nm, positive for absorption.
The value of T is 0.16 nm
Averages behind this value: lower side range 14.5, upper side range 14.4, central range 14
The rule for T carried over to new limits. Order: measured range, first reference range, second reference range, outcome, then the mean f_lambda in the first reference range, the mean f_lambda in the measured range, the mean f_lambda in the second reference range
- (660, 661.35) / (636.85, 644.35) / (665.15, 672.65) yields -0.02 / 14.2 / 14.5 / 14.3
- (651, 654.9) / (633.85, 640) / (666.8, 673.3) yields 0.08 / 14.3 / 13.9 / 14.2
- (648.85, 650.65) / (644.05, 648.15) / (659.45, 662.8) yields -0.05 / 14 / 14.5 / 14.5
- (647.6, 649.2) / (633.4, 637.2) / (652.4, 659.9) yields -0.09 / 14.1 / 14.9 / 14.1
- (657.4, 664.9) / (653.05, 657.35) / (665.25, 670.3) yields -0.13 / 13.9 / 14.4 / 14.4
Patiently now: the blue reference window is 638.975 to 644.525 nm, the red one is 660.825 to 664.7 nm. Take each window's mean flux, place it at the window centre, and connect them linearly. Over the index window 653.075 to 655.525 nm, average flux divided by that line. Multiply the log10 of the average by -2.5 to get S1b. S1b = 0.03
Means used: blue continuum 14.2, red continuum 14.3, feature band 13.8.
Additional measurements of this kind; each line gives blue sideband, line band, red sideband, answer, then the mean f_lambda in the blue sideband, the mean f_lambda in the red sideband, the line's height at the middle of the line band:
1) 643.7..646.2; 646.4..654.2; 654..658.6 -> -0.03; 13.6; 14.1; 13.8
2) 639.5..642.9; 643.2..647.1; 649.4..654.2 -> 0.04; 14.4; 14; 14.2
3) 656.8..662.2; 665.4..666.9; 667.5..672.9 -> 0.01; 14.5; 14.3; 14.3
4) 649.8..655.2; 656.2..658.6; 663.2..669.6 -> -0.03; 13.9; 14.3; 14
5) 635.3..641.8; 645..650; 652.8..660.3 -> -0.02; 14.2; 14.1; 14.2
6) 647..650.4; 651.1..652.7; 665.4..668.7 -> 0.04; 14.6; 14.4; 14.5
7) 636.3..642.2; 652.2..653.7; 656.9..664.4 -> 0.05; 14.5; 14.4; 14.4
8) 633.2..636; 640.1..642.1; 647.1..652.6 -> -0.01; 14.2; 14.3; 14.2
